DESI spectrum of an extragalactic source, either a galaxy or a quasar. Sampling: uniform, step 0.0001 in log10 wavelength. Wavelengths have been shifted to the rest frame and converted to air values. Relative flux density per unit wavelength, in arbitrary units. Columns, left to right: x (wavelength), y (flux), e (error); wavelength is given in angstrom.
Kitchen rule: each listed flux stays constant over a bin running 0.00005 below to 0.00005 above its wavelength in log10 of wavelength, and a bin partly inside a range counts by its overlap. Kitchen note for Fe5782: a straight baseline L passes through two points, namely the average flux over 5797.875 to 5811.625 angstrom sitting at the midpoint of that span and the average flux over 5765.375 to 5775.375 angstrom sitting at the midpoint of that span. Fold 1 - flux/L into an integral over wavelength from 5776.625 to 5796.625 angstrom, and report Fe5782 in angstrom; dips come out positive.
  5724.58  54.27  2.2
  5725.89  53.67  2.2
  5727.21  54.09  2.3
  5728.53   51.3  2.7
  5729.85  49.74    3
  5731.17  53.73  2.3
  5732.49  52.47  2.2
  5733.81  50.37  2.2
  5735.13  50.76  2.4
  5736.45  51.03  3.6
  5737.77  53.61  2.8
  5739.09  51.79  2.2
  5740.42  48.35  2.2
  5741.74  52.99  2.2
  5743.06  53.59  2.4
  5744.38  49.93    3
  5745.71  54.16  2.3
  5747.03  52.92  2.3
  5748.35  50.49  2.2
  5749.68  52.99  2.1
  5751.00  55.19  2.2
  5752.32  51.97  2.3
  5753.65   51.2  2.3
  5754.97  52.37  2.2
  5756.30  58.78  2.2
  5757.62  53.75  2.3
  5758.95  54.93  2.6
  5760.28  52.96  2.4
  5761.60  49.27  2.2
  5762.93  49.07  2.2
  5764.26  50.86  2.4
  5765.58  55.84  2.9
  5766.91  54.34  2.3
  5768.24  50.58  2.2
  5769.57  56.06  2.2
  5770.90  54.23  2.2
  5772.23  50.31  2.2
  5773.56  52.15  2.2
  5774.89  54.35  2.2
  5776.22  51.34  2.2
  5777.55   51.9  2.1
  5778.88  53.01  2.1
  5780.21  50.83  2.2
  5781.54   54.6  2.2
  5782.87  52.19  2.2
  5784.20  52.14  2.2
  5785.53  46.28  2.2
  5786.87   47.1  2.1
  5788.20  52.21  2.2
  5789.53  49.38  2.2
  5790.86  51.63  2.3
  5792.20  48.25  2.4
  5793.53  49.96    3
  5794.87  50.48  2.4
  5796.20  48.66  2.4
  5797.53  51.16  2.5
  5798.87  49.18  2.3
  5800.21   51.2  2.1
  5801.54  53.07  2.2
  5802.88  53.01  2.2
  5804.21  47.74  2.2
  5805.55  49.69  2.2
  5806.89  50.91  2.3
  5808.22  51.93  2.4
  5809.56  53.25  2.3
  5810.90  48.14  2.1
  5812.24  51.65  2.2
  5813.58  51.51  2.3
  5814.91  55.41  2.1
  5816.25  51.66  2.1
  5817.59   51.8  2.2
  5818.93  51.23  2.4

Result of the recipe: 0.6 angstrom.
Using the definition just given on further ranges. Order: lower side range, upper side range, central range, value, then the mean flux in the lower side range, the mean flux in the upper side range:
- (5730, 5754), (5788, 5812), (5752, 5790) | -0.69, 52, 50.5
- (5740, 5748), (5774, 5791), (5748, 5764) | -0.28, 52.1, 51.3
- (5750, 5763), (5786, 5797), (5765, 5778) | -0.37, 53.1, 49.7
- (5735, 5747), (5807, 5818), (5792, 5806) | 0.43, 51.9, 51.9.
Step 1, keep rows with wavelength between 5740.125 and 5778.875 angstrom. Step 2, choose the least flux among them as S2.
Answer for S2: 48.35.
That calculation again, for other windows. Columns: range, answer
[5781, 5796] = 46.28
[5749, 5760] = 51.2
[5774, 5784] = 50.83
